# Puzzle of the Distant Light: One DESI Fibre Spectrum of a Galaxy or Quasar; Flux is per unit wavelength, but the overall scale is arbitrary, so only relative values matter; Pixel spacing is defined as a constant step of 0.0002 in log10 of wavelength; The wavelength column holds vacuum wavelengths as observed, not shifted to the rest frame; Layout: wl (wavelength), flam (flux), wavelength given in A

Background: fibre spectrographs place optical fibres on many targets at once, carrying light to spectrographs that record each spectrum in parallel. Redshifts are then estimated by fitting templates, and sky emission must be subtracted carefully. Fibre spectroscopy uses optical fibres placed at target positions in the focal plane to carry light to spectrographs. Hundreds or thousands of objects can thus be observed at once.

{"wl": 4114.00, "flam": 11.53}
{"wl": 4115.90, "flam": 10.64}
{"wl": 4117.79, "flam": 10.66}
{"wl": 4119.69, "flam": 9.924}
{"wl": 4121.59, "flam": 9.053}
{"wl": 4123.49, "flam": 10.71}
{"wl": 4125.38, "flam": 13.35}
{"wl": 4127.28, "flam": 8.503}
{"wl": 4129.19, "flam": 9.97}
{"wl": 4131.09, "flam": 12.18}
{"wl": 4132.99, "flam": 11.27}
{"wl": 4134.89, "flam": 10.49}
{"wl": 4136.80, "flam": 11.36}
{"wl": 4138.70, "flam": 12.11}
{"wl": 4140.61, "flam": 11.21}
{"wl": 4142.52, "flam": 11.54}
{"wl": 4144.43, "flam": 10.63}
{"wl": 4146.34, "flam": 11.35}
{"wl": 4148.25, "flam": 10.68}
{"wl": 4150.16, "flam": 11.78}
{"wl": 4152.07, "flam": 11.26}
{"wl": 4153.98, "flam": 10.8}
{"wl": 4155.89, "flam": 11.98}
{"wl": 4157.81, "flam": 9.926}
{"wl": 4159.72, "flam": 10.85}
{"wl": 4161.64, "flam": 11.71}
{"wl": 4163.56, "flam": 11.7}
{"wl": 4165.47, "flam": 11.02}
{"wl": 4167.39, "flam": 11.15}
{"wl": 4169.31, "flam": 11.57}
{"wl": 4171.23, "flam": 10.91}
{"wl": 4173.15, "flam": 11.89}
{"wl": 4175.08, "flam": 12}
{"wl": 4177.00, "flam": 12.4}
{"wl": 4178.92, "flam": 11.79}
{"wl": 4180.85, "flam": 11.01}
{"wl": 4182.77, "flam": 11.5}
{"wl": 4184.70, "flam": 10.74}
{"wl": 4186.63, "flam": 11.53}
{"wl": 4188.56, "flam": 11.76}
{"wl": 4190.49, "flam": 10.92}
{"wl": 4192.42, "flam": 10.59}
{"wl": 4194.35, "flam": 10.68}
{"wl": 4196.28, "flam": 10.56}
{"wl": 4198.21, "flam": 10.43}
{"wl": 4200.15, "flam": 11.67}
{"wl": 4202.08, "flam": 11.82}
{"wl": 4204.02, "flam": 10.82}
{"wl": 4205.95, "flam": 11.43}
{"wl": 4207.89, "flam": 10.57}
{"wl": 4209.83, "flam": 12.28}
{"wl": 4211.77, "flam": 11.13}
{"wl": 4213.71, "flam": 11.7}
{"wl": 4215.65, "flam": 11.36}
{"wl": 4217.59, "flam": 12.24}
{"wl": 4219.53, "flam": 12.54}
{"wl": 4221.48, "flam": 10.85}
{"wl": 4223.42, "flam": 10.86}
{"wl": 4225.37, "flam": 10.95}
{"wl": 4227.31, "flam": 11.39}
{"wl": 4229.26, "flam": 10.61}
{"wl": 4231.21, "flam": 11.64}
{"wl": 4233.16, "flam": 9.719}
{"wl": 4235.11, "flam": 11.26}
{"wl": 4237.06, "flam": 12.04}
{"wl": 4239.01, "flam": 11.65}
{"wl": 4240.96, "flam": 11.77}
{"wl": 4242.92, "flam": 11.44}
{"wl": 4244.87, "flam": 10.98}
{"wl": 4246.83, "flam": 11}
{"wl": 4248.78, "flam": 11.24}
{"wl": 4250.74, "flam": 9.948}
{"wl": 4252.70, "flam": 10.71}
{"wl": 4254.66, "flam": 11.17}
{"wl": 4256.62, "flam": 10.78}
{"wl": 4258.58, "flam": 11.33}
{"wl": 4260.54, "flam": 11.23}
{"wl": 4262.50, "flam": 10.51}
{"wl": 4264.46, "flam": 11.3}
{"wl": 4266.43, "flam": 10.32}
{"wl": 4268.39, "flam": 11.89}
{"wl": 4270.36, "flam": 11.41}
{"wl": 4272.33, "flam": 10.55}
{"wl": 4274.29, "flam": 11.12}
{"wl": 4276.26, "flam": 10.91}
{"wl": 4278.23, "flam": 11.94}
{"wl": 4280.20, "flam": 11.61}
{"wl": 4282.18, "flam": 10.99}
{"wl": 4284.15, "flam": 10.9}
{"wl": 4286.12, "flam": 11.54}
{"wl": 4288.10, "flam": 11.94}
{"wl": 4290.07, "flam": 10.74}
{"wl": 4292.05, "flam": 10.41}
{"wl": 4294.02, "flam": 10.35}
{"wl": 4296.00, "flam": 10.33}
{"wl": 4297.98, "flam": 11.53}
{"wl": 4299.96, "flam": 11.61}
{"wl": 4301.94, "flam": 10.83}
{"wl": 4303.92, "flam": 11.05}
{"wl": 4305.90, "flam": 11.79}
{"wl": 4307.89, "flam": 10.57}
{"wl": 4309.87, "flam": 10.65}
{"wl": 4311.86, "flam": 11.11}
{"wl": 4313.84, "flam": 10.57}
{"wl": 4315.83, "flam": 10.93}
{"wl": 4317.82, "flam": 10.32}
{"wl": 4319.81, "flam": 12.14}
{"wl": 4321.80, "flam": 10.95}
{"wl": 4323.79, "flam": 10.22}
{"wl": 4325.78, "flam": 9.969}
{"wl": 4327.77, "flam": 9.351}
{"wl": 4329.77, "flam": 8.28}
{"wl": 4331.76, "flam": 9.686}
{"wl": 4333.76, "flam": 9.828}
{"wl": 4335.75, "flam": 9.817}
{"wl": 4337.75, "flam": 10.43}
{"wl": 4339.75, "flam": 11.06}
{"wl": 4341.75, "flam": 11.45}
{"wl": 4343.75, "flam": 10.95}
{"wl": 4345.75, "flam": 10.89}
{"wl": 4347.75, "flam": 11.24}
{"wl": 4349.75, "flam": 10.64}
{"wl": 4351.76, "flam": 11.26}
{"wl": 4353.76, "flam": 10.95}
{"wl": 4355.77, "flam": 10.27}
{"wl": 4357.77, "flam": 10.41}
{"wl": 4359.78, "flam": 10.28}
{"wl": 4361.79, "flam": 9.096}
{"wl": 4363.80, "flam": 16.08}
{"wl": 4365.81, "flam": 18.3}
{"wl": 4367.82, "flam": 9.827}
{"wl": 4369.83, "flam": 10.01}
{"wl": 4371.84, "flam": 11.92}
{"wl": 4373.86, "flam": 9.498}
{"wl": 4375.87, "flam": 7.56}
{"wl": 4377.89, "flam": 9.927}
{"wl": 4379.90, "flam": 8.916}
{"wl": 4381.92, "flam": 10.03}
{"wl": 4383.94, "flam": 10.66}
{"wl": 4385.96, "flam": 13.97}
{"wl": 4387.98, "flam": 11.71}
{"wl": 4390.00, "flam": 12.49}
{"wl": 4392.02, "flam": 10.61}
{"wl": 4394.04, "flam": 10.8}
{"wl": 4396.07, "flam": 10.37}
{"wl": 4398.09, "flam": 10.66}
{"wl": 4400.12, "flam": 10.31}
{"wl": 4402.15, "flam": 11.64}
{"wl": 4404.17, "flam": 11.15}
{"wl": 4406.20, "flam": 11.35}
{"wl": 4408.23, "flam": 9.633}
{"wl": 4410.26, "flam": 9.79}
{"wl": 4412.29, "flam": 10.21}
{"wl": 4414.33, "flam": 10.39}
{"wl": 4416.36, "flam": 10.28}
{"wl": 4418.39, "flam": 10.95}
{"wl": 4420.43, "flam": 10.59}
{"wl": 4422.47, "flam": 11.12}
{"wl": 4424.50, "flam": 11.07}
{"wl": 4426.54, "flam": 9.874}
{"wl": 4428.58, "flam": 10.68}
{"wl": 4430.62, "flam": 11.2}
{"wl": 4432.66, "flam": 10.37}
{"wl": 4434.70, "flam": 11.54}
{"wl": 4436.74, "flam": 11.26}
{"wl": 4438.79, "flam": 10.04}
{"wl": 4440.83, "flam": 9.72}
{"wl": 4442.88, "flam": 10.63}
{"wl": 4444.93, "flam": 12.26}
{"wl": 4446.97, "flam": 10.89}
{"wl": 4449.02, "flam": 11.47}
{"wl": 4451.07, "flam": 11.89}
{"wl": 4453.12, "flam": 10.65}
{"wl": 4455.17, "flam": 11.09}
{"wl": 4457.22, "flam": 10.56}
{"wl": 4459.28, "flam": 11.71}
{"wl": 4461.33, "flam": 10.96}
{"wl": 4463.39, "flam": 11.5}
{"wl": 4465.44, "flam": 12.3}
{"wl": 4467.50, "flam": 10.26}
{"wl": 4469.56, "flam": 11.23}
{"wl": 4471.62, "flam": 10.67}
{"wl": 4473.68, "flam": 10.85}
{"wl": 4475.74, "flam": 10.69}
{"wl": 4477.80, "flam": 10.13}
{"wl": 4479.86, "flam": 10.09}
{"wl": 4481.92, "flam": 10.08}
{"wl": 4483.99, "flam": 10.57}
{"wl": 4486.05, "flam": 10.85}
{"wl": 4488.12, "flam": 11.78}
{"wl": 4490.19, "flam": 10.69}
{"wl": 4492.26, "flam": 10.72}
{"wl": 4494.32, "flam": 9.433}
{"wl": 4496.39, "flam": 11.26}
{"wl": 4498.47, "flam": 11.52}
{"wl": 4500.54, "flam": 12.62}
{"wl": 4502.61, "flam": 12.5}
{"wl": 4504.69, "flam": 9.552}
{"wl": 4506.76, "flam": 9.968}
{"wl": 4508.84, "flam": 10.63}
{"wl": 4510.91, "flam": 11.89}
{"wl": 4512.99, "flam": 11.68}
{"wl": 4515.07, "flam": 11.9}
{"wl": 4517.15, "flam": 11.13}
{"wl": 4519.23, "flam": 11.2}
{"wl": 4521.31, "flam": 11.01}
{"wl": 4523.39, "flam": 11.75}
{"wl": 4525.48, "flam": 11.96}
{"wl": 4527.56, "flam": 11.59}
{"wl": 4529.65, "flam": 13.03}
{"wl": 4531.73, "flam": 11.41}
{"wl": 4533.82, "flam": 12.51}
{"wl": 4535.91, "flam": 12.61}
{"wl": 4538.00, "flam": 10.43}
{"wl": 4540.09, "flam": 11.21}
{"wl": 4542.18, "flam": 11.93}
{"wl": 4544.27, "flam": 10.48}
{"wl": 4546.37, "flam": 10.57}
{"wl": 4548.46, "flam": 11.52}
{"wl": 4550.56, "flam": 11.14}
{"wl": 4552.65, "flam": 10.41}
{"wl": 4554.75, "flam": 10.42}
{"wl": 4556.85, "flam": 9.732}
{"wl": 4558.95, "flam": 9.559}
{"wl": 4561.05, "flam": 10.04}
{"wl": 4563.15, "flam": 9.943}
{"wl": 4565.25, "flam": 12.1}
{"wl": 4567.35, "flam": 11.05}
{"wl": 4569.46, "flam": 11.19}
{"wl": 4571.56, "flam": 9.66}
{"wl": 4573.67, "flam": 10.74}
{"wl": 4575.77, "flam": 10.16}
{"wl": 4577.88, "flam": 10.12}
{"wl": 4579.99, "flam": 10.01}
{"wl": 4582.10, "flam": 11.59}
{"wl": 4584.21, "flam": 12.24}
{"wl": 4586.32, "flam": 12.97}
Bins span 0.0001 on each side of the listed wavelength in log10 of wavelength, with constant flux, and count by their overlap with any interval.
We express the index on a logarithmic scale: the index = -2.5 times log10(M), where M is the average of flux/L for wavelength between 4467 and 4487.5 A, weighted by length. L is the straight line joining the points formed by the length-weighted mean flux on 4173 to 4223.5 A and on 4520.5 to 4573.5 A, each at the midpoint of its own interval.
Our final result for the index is 0.06 mag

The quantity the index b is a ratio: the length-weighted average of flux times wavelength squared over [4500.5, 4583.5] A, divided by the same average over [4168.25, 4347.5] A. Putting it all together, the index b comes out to 1.14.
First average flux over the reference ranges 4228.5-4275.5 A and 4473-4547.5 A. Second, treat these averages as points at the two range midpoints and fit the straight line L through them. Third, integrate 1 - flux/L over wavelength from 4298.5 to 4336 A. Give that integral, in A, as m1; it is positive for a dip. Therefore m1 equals 1.9 A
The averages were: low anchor 11.1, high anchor 11.2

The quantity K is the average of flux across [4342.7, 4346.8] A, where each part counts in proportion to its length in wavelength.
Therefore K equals 10.9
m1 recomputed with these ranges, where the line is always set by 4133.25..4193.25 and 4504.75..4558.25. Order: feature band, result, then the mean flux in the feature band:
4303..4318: 0.5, 10.9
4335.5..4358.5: 0.9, 10.8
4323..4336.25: 2.0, 9.58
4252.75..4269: 0.4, 11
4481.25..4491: 0.4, 10.8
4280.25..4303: 0.5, 11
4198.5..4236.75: -0.1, 11.3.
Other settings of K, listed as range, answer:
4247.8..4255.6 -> 10.8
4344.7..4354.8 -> 11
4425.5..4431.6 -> 10.6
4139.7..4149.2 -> 11.1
